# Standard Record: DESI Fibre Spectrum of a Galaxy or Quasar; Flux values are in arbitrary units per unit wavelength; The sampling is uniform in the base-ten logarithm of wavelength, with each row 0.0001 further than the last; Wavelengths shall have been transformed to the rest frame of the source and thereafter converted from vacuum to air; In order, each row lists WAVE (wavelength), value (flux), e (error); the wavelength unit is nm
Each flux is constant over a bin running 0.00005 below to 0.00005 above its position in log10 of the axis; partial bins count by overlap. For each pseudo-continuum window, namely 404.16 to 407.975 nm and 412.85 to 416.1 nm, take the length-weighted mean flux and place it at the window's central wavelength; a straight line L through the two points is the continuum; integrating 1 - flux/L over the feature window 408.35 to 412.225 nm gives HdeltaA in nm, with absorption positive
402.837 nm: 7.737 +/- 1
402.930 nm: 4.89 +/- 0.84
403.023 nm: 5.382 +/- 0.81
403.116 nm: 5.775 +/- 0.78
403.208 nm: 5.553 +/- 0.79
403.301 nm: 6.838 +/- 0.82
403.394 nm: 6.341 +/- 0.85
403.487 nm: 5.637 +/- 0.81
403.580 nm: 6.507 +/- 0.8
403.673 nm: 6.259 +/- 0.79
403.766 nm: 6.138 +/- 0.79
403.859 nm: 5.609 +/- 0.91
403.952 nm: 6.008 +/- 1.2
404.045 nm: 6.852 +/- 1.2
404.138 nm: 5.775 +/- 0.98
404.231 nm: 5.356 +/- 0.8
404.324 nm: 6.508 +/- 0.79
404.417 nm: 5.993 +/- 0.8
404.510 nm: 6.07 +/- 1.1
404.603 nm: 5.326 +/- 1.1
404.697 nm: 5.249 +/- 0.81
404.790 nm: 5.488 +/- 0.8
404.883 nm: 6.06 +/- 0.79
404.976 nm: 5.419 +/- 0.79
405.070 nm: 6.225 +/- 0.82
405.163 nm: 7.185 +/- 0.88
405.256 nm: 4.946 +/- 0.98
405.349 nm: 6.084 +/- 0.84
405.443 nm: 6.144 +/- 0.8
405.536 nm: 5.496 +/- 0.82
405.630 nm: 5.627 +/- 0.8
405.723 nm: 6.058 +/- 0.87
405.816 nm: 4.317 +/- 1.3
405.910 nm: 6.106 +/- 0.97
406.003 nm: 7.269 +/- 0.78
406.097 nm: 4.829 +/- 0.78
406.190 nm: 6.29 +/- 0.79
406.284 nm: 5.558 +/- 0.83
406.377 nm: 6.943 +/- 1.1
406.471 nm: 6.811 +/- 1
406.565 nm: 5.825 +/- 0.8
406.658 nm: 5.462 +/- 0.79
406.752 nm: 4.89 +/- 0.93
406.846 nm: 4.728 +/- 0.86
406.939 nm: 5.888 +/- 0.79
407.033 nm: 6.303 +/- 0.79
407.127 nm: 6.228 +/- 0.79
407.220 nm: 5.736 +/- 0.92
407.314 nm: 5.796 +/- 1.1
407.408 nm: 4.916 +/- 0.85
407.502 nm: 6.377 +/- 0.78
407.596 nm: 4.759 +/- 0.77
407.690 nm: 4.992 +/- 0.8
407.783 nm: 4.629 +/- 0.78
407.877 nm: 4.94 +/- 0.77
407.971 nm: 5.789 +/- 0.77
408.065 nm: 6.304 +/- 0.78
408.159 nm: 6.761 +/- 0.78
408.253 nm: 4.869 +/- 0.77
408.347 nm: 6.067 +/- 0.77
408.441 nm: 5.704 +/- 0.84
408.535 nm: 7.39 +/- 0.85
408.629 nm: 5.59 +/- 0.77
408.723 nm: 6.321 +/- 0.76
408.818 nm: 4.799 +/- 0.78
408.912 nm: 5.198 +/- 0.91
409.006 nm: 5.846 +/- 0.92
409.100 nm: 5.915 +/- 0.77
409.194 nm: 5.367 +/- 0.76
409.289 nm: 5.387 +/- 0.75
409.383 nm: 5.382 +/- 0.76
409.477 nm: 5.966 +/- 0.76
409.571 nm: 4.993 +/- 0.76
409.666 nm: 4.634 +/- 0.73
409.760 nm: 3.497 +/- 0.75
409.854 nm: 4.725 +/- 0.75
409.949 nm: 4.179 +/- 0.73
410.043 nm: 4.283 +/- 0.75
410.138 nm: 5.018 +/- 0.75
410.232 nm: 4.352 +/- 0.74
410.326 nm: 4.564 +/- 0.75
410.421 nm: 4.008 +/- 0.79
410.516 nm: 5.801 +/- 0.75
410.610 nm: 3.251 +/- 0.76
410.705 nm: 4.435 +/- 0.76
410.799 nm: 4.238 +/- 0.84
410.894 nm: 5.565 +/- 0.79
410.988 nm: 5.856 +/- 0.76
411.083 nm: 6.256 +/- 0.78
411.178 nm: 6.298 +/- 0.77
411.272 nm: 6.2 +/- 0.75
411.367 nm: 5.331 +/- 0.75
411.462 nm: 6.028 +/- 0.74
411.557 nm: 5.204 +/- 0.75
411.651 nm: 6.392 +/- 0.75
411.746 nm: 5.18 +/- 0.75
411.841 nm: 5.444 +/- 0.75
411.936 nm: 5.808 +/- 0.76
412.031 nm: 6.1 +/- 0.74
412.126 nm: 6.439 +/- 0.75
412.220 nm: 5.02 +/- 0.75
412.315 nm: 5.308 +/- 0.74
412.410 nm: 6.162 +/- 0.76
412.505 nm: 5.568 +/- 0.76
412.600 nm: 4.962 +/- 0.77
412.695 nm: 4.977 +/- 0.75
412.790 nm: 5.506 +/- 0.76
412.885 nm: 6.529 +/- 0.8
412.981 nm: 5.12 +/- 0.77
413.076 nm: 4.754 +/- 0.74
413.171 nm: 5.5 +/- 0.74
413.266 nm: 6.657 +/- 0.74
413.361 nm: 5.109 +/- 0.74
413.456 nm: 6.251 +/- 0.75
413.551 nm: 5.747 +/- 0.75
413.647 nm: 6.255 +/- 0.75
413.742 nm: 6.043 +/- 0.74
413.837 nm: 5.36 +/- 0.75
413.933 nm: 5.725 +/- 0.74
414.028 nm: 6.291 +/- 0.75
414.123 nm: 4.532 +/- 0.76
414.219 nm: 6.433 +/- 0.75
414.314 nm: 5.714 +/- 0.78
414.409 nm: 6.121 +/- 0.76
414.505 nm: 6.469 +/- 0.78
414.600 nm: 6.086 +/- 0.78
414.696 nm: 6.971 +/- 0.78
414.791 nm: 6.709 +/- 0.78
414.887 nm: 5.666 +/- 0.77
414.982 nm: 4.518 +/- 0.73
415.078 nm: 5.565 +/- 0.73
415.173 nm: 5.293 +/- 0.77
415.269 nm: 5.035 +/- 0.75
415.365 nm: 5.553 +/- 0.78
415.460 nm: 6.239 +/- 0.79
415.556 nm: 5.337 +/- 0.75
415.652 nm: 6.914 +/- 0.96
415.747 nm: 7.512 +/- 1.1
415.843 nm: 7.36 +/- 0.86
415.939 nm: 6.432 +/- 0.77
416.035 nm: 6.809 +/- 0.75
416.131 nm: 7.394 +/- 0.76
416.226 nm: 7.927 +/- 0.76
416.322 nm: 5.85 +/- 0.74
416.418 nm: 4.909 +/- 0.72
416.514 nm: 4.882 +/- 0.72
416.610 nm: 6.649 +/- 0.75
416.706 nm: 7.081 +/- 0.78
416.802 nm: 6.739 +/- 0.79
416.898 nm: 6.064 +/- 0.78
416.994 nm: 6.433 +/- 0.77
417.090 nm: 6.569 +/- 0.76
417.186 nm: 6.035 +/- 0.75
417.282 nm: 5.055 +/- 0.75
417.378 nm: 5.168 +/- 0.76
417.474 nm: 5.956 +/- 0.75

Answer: 0.34 nm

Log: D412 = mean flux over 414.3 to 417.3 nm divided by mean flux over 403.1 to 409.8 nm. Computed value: 1.1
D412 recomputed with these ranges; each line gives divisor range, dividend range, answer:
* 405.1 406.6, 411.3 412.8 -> 0.94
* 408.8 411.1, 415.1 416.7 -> 1.27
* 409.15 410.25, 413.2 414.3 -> 1.21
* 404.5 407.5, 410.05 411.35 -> 0.87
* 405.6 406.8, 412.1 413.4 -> 0.95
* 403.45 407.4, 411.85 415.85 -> 0.99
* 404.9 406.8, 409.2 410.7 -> 0.80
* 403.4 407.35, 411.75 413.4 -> 0.95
